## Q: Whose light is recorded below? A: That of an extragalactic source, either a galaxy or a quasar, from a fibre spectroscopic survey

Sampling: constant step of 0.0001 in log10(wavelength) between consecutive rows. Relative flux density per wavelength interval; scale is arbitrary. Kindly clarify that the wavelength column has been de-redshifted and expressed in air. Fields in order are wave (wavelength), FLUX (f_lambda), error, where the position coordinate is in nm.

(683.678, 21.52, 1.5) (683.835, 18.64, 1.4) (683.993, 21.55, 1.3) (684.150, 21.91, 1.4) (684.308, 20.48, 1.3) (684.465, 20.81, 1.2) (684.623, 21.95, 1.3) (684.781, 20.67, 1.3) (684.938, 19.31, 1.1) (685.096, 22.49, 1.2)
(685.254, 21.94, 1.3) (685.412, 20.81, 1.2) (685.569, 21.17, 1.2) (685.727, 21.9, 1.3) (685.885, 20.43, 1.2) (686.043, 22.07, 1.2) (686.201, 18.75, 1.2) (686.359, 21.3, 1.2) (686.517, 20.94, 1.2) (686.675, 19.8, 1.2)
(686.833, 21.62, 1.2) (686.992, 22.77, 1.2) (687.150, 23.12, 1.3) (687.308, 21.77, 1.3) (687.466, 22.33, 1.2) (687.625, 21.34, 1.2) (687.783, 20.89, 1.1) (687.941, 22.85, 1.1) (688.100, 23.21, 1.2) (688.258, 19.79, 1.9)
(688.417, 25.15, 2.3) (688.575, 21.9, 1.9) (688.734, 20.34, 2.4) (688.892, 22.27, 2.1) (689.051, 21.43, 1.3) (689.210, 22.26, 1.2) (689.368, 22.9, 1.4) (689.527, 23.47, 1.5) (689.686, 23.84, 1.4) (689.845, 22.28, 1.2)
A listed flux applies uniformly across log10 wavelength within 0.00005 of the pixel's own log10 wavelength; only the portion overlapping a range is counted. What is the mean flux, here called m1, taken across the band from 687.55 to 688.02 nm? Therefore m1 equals 21.7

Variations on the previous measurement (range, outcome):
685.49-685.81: 21.6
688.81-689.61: 22.5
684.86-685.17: 20.9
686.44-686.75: 20.4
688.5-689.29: 21.6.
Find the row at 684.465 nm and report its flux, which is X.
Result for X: 20.81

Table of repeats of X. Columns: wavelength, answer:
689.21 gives 22.26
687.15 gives 23.12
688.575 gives 21.9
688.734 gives 20.34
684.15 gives 21.91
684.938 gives 19.31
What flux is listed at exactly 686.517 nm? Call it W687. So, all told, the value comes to 20.94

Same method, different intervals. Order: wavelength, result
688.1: 23.21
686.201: 18.75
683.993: 21.55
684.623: 21.95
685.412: 20.81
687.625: 21.34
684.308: 20.48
